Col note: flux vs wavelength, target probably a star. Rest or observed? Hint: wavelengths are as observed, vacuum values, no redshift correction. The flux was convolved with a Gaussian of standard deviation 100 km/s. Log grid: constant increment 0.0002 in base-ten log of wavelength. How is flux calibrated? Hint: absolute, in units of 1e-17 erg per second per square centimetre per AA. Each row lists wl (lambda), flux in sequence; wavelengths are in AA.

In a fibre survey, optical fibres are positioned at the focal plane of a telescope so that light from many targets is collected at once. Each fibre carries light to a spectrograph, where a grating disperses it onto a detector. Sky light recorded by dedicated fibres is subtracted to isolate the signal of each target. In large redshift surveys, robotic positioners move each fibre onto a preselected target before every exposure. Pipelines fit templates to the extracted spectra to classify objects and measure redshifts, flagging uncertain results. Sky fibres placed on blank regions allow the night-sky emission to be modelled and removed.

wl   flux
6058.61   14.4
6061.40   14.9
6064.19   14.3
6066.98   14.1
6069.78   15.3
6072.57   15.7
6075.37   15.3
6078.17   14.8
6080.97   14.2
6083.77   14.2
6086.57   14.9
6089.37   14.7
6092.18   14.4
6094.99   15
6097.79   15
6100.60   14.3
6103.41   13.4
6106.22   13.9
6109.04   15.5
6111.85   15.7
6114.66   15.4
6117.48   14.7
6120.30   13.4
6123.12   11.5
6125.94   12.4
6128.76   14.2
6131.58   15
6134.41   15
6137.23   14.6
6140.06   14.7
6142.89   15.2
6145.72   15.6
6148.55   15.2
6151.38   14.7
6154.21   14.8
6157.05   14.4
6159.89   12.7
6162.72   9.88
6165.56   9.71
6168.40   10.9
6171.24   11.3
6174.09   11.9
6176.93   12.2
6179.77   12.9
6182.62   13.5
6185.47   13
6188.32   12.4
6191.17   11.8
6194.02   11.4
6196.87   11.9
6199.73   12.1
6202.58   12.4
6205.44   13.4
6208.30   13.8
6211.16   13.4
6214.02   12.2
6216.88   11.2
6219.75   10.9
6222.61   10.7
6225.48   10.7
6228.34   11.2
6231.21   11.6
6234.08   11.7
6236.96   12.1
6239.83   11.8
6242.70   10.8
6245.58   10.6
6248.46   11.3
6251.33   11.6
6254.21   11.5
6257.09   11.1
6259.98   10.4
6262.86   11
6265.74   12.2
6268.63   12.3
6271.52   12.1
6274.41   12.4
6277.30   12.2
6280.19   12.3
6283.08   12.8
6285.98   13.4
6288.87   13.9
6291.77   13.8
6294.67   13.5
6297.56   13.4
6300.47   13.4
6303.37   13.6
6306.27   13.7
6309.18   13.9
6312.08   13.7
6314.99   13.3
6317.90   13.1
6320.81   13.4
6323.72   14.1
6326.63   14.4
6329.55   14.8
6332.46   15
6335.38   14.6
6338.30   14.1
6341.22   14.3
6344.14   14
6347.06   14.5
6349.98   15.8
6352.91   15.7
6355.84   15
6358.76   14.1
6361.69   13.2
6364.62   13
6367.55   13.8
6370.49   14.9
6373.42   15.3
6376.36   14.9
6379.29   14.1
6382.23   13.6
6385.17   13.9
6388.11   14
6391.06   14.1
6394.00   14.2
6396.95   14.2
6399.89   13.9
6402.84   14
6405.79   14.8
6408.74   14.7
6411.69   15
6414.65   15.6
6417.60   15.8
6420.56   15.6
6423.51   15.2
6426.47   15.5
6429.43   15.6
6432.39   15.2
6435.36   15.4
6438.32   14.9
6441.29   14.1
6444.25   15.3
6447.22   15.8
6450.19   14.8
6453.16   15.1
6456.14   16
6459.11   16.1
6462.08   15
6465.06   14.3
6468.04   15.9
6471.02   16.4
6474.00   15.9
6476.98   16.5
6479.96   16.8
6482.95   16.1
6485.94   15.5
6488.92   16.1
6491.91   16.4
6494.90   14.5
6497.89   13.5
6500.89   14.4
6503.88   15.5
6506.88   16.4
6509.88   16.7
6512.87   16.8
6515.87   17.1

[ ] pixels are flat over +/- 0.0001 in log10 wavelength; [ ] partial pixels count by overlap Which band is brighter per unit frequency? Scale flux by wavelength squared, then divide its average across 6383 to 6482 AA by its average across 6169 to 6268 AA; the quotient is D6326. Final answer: 1.37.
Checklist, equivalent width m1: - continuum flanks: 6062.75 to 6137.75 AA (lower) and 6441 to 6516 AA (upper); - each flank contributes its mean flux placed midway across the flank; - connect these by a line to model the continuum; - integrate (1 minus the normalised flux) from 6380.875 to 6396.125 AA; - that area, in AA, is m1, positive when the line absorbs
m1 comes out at 1.4 AA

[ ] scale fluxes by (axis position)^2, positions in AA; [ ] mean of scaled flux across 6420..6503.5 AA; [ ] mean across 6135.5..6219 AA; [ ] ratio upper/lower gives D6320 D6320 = 1.31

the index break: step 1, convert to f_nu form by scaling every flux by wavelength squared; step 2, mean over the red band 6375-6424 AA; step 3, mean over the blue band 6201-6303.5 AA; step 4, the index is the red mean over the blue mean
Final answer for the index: 1.3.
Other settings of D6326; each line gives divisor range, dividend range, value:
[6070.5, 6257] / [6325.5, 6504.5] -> 1.24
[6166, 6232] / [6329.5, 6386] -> 1.26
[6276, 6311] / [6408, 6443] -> 1.19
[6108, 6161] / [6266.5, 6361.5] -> 1.01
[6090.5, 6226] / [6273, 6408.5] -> 1.12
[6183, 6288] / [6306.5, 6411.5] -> 1.24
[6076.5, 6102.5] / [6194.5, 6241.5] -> 0.85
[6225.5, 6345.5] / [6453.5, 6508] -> 1.30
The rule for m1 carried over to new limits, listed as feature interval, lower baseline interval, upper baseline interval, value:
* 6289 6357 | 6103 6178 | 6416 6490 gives 2.91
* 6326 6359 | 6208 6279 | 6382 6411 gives -3.60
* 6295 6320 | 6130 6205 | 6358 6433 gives 0.82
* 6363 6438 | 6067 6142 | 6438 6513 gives 3.38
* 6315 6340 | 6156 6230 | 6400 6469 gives -0.68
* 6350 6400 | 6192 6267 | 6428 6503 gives -1.12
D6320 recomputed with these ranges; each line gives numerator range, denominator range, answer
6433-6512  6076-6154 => 1.20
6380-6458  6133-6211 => 1.24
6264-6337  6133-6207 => 1.08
